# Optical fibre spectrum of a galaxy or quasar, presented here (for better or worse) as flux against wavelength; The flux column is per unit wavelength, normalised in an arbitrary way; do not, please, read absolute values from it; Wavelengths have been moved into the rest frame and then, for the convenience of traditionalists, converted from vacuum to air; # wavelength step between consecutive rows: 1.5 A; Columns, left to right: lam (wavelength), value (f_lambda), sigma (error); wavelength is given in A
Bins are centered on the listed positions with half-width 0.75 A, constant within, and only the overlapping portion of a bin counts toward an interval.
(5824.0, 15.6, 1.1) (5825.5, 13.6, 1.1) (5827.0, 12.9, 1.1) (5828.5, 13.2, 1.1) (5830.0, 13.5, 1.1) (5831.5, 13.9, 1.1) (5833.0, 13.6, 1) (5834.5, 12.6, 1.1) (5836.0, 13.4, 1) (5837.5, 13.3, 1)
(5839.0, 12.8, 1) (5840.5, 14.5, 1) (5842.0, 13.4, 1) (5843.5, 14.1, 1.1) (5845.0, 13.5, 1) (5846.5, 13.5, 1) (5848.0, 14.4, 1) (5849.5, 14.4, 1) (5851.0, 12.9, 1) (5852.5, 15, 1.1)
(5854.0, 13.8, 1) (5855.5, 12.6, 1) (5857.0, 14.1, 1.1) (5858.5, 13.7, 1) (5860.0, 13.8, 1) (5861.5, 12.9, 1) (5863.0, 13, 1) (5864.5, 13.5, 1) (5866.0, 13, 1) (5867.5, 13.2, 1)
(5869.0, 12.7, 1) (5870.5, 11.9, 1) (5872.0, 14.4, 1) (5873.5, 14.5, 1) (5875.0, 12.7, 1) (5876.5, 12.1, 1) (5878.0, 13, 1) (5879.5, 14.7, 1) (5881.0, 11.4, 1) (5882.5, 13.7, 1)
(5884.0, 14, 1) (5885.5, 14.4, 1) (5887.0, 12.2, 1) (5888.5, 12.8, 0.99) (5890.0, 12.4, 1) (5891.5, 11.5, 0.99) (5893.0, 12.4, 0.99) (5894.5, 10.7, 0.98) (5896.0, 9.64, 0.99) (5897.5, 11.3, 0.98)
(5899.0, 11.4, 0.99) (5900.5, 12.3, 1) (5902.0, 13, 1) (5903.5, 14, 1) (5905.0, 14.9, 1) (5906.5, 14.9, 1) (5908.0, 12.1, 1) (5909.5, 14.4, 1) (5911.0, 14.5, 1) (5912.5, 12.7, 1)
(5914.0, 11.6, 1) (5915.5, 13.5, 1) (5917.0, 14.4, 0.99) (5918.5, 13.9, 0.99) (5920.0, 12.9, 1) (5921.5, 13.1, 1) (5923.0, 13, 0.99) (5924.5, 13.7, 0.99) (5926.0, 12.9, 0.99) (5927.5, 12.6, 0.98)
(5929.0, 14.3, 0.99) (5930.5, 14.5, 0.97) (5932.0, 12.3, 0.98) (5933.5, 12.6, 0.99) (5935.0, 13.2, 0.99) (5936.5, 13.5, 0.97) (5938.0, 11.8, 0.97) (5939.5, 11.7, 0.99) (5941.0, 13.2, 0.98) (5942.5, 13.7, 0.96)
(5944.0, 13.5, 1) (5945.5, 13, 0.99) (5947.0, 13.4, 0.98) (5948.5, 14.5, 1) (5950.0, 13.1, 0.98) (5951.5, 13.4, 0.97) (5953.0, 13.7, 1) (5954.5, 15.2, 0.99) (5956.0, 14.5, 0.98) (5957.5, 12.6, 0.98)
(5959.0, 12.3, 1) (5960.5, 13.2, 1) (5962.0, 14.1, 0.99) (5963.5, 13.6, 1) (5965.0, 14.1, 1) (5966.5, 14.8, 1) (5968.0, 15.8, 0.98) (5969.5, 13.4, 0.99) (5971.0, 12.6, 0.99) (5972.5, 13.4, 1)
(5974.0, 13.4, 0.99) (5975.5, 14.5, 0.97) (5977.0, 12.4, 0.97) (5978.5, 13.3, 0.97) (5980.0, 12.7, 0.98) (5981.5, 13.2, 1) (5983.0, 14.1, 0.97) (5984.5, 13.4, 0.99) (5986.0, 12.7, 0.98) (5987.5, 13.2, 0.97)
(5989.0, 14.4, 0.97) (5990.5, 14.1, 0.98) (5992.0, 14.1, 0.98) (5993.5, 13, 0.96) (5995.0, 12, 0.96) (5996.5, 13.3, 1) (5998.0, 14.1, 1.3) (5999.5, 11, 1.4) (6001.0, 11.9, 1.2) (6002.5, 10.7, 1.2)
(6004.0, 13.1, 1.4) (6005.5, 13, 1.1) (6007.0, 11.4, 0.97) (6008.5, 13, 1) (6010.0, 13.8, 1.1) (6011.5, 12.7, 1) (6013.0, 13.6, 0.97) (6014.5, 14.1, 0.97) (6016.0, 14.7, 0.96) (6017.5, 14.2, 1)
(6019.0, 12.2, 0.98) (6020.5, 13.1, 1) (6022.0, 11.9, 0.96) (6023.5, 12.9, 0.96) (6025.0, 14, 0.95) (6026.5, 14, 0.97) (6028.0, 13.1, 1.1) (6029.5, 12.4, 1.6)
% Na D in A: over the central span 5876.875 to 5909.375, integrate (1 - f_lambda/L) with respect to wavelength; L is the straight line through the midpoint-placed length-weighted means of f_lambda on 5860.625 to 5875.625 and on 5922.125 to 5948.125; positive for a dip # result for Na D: 1.1 A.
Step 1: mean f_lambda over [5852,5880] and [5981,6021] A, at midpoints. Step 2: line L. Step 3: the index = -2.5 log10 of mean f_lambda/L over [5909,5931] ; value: -0.014 mag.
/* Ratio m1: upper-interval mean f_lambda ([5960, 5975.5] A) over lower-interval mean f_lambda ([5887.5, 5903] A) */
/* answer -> 1.18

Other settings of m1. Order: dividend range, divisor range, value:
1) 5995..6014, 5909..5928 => 0.95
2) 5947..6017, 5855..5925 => 1.03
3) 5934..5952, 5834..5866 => 0.97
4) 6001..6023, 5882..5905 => 1.04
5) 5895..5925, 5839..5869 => 0.96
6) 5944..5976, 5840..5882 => 1.02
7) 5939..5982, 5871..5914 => 1.05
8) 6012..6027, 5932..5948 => 1.04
